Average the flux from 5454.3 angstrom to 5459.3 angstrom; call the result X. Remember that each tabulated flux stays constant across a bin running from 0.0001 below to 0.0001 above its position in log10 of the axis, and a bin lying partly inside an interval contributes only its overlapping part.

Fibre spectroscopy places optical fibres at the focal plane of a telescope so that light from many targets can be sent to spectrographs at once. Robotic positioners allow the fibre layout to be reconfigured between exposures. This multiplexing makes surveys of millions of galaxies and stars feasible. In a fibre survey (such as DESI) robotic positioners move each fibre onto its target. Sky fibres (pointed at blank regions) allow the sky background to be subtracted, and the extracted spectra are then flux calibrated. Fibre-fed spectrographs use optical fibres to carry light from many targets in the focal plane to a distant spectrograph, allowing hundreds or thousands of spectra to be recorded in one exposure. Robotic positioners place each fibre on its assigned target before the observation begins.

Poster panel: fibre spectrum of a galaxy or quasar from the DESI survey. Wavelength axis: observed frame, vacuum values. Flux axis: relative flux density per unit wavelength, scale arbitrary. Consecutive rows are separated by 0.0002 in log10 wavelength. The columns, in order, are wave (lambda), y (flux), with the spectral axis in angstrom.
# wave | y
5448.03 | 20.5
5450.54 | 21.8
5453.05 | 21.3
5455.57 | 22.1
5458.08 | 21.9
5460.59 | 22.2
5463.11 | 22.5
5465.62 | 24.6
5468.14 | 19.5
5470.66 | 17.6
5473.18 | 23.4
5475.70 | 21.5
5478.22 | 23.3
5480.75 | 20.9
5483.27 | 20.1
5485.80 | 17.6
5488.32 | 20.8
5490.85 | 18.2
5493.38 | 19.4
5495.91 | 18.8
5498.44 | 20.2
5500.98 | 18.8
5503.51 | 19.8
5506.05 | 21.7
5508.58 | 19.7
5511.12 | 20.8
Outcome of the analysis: 22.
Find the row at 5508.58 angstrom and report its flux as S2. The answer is 19.7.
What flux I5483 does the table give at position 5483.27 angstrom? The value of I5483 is 20.1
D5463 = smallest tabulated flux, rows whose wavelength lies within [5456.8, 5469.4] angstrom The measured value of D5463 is 19.5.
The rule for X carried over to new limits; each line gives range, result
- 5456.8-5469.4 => 22.1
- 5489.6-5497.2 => 18.8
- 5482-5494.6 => 19.2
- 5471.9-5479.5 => 22.7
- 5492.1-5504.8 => 19.4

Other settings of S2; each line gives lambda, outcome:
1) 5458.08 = 21.9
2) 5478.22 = 23.3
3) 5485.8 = 17.6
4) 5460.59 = 22.2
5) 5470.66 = 17.6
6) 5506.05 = 21.7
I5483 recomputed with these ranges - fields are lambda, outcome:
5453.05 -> 21.3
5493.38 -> 19.4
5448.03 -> 20.5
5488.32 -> 20.8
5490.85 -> 18.2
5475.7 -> 21.5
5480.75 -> 20.9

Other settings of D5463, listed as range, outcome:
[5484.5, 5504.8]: 17.6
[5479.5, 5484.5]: 20.1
